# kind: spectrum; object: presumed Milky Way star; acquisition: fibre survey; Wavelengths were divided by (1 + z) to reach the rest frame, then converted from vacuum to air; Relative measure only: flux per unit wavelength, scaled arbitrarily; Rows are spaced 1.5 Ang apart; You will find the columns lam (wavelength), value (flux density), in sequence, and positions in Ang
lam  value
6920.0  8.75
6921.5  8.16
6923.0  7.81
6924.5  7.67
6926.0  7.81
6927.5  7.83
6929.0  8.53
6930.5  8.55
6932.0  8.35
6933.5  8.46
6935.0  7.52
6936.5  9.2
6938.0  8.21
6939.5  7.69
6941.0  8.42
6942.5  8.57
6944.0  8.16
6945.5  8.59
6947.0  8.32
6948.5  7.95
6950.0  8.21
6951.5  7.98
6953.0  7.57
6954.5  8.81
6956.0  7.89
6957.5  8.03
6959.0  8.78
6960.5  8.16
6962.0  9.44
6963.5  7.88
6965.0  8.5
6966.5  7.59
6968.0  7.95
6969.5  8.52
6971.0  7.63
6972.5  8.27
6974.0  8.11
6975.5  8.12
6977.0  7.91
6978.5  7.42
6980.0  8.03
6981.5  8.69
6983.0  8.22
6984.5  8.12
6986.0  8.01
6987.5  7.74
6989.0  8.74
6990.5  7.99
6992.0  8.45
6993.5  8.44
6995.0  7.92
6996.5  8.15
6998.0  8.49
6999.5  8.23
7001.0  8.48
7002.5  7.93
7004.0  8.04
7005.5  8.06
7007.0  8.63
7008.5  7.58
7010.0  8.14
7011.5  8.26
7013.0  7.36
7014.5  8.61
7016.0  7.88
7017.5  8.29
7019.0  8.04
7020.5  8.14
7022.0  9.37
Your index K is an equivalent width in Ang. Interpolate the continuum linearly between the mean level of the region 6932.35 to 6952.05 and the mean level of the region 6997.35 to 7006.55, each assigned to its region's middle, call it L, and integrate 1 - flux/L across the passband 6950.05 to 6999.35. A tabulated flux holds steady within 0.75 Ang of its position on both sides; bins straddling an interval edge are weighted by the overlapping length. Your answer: 0.4 Ang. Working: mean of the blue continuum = 8.26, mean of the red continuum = 8.22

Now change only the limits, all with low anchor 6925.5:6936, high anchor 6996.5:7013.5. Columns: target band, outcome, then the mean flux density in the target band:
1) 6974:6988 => 0.2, 8.04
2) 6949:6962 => -0.1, 8.25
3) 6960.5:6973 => -0.1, 8.22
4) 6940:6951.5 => -0.2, 8.28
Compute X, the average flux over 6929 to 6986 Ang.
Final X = 8.21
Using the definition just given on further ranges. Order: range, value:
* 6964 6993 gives 8.11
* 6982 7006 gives 8.19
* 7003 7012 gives 8.11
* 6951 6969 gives 8.22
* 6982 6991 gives 8.16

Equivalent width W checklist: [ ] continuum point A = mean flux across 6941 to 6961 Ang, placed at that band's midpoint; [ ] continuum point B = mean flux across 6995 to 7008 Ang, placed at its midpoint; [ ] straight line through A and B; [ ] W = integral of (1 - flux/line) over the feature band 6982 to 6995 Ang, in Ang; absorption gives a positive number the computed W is 0.0 Ang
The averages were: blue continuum 8.24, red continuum 8.22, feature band 8.21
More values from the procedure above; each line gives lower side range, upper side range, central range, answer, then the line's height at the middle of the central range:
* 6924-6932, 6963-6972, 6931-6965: -0.9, 8.07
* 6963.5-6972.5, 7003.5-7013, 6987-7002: -0.4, 8.05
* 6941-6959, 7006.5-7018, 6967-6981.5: 0.3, 8.17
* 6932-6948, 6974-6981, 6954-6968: -0.4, 8.09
